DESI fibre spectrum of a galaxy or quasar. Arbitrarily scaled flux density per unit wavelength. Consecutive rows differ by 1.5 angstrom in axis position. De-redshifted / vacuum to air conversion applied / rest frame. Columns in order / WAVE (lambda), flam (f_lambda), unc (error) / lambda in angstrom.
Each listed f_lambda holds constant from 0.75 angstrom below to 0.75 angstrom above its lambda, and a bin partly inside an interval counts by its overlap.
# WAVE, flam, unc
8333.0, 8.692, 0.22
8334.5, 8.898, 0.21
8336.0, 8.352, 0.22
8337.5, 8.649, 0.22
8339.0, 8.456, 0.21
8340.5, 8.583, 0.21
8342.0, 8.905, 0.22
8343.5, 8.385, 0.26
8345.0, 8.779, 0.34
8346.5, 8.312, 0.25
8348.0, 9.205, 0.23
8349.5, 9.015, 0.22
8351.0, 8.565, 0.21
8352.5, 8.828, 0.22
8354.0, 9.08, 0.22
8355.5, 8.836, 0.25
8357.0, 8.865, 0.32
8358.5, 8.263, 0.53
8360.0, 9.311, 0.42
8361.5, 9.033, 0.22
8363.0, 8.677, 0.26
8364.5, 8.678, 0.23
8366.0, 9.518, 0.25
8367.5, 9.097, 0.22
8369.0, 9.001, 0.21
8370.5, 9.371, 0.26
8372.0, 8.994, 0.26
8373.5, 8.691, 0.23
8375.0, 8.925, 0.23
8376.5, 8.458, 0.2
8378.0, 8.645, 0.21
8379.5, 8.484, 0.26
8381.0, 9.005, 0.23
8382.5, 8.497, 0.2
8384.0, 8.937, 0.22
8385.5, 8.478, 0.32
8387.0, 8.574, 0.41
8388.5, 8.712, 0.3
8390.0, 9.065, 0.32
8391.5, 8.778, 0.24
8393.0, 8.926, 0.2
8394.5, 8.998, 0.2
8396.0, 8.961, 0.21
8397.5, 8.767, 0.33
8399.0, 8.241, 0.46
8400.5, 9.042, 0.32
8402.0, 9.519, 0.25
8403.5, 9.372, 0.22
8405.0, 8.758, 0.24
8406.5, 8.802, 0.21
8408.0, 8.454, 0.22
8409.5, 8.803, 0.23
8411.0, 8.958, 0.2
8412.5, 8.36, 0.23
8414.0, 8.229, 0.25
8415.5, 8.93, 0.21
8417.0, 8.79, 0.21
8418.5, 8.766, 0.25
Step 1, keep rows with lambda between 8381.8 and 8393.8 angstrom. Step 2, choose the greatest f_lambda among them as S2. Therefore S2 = 9.065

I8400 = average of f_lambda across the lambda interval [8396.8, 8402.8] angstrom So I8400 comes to 8.9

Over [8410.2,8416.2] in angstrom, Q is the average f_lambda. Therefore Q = 8.62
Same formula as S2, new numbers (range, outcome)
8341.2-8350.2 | 9.205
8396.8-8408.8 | 9.519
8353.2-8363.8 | 9.311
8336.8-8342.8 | 8.905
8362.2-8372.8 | 9.518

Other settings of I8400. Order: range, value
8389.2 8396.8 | 8.94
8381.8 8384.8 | 8.72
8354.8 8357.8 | 8.84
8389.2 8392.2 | 8.92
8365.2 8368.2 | 9.3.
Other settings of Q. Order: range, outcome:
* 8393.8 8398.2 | 8.91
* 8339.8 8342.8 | 8.74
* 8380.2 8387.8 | 8.7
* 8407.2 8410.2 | 8.63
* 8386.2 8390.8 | 8.78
